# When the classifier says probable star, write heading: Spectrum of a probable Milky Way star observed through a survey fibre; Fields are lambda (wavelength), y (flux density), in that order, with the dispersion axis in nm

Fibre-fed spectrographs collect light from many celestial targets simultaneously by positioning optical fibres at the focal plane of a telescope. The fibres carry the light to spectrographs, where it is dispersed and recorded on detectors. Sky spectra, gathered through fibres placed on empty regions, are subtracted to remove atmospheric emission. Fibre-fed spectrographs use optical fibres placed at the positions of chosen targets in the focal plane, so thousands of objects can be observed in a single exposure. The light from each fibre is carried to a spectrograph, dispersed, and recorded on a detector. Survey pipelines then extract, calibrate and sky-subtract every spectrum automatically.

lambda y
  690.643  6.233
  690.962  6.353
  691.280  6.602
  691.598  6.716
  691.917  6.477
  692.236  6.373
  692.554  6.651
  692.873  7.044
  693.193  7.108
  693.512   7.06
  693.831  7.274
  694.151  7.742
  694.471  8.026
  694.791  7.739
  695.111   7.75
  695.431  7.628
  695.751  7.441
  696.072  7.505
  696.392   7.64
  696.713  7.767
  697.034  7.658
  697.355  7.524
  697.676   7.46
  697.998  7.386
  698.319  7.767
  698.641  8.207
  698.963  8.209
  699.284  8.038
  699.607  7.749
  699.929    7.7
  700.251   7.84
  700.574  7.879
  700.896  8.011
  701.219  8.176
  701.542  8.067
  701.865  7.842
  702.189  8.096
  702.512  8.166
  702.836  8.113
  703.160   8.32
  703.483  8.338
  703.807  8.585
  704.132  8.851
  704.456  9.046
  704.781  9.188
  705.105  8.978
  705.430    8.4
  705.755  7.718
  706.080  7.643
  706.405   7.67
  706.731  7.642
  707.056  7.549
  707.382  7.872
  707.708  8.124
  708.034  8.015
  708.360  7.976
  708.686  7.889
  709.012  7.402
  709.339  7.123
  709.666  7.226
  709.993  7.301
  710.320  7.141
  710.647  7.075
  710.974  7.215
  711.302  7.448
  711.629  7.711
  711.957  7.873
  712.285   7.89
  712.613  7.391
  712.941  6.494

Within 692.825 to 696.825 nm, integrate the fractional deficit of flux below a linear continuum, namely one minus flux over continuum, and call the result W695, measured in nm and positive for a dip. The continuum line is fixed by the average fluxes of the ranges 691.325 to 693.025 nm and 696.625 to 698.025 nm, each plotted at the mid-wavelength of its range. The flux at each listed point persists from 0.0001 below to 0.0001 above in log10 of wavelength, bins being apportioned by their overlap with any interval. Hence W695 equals -0.23 nm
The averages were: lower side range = 6.65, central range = 7.53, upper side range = 7.56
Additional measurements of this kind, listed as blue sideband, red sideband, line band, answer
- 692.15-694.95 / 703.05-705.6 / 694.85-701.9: 0.11 nm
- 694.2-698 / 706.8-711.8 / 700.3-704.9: -0.44 nm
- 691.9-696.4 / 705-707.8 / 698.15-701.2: -0.14 nm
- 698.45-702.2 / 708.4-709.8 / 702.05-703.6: -0.07 nm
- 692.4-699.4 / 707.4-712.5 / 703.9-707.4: -0.32 nm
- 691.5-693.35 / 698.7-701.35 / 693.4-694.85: -0.12 nm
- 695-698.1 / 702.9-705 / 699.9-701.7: 0.06 nm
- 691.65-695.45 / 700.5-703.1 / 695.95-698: 0.00 nm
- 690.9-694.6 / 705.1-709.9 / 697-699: -0.13 nm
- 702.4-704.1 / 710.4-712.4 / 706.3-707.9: 0.03 nm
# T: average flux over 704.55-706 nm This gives 8.54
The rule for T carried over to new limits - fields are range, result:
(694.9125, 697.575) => 7.61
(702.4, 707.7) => 8.25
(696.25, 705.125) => 8.08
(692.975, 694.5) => 7.37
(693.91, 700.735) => 7.74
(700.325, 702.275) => 8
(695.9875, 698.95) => 7.69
